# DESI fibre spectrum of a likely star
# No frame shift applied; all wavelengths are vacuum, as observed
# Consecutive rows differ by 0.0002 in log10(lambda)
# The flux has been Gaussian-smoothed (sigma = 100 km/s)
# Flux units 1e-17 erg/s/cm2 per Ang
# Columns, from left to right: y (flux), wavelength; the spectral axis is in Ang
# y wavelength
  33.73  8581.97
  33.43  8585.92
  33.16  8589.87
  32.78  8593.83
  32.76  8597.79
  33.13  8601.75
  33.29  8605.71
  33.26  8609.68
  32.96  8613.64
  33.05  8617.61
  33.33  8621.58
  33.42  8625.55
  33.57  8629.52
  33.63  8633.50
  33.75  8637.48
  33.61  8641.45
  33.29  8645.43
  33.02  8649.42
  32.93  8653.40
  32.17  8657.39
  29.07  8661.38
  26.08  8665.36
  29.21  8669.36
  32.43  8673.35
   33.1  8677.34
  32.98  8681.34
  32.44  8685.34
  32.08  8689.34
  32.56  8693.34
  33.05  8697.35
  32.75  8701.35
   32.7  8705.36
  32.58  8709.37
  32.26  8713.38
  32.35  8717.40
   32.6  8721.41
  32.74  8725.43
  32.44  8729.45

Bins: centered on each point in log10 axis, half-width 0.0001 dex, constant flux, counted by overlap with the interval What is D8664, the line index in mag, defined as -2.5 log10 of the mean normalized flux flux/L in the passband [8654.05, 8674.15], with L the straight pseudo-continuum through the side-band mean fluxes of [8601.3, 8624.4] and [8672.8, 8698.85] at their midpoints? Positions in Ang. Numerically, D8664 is 0.10 mag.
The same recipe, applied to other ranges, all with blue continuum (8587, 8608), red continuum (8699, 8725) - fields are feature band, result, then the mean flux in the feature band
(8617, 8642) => -0.020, 33.5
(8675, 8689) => -0.002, 32.7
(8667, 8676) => 0.066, 30.8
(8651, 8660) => 0.016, 32.3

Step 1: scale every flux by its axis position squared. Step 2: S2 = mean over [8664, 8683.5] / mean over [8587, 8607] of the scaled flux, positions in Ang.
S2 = 0.95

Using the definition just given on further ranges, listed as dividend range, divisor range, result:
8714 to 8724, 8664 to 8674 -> 1.13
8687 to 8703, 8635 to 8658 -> 0.99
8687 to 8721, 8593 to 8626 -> 1.00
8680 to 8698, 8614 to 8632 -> 0.99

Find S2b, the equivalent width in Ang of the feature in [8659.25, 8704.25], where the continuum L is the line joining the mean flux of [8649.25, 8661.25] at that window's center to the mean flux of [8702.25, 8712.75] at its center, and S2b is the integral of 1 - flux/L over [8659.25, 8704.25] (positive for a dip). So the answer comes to 1.2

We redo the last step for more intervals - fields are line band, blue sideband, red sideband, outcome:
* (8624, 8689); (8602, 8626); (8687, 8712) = 1.5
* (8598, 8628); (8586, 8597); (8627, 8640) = 0.1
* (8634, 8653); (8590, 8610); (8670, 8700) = -0.4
